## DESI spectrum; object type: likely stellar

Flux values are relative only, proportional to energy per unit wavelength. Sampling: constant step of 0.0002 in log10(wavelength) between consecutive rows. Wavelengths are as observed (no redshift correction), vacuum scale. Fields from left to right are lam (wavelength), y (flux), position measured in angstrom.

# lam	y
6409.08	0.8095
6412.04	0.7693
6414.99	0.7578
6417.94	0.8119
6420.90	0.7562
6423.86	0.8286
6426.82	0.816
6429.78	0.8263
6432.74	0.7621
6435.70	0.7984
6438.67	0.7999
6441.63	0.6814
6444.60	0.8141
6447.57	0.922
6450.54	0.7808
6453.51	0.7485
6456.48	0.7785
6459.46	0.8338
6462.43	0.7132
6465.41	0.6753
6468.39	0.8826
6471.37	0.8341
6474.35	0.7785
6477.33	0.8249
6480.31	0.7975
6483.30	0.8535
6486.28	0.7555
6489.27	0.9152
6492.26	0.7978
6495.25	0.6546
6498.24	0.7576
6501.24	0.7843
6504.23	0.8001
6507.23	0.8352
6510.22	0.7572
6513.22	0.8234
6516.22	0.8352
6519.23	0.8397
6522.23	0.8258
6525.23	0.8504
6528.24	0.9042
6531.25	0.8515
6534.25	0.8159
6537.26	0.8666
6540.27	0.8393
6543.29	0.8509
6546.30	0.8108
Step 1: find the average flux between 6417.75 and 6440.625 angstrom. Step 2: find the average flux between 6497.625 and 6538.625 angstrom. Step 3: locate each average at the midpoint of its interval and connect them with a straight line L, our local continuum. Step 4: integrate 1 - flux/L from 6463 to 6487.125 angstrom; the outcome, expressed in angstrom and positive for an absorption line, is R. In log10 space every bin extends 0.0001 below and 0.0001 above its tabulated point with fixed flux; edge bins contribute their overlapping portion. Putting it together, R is 0.4 angstrom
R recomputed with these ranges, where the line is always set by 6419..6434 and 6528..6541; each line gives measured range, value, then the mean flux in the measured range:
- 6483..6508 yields 1.3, 0.791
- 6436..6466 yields 1.2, 0.779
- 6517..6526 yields 0.1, 0.837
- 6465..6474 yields 0.1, 0.809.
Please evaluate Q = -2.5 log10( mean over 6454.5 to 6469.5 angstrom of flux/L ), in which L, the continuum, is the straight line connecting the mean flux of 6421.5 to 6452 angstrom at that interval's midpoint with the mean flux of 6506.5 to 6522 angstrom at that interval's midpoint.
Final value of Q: 0.05 mag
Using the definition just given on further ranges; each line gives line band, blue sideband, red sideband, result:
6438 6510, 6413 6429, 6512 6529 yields 0.04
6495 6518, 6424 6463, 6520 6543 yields 0.06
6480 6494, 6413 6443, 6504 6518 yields -0.03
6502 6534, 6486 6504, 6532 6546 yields -0.02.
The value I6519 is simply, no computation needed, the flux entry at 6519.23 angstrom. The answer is 0.8397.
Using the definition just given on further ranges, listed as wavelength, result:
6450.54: 0.7808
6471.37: 0.8341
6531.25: 0.8515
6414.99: 0.7578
